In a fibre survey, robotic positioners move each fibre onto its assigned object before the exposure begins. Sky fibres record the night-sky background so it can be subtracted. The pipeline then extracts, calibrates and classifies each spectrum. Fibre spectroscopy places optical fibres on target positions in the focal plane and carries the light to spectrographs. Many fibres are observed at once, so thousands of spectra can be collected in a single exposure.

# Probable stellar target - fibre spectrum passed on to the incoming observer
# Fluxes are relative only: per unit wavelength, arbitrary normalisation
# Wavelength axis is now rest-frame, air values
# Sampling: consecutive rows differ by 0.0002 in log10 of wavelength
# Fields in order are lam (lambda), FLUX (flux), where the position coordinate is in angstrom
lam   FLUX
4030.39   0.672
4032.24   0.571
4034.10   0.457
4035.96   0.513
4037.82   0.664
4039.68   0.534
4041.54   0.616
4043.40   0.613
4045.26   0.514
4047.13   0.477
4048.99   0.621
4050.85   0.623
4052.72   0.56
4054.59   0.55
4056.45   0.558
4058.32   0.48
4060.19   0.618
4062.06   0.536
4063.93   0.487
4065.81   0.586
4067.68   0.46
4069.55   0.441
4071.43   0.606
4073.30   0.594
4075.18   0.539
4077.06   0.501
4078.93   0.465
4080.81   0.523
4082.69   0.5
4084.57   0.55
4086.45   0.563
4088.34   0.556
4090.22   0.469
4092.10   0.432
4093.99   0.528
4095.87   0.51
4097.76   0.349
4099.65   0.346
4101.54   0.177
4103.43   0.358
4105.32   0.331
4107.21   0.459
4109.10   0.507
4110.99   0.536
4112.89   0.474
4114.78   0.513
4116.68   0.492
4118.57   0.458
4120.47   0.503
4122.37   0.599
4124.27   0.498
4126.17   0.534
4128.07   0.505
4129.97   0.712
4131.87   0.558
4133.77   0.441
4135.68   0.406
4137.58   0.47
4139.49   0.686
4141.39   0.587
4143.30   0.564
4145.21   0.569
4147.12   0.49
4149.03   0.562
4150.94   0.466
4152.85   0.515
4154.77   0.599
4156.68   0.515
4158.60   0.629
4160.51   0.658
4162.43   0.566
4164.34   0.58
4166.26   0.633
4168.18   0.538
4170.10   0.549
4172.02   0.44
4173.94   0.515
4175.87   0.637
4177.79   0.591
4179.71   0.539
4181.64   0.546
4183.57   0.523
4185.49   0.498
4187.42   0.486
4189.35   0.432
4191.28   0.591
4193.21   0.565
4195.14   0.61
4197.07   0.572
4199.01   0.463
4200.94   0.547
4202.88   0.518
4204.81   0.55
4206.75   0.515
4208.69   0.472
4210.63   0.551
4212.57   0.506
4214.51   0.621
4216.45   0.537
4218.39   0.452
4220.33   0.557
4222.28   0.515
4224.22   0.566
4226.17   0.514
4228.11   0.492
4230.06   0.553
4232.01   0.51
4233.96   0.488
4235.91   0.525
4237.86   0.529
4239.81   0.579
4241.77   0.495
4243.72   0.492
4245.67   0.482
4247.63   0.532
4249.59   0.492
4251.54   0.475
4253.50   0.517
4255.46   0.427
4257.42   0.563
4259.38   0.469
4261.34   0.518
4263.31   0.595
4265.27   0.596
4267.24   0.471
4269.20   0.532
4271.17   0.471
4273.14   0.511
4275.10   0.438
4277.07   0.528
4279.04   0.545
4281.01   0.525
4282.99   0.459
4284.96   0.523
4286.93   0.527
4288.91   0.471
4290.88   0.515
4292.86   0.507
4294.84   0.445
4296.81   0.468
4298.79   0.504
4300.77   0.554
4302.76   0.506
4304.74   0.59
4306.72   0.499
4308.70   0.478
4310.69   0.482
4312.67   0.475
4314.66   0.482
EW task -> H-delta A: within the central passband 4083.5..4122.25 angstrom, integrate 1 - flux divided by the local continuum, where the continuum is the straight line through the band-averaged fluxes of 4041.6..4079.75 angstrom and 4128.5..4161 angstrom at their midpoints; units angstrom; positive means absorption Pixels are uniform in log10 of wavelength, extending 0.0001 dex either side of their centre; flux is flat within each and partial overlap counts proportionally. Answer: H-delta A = 6.3 angstrom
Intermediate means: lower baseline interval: 0.543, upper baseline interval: 0.552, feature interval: 0.459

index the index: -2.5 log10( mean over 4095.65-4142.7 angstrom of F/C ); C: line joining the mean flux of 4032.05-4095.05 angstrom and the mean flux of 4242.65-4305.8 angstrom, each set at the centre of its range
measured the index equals 0.11 mag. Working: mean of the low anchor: 0.538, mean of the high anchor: 0.508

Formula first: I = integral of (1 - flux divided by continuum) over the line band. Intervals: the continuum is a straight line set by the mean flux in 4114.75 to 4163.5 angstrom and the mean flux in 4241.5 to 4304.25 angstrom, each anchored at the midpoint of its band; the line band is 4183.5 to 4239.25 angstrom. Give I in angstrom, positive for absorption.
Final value -0.4 angstrom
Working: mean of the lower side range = 0.543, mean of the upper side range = 0.506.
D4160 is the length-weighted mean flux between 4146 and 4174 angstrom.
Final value 0.552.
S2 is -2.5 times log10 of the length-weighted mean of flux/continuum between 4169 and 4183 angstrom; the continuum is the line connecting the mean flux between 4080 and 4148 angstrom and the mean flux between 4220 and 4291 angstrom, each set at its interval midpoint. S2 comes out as -0.09 mag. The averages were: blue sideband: 0.493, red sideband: 0.513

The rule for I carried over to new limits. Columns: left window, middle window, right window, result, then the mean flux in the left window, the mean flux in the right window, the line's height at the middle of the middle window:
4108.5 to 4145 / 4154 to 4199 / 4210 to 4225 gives -1.8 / 0.53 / 0.538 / 0.534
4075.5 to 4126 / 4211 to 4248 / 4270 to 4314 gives -2.5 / 0.471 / 0.501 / 0.491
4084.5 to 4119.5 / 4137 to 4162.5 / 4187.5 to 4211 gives -3.9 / 0.451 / 0.53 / 0.489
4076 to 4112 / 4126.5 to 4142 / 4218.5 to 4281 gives -2.4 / 0.456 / 0.515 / 0.471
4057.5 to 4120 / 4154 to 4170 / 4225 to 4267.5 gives -2.9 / 0.483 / 0.515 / 0.498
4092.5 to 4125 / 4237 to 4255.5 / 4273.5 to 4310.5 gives -0.6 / 0.449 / 0.504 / 0.49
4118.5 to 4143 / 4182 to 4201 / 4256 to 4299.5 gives -0.1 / 0.539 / 0.507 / 0.526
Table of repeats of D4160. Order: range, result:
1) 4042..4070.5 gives 0.543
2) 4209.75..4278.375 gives 0.517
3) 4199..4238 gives 0.524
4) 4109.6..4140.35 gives 0.523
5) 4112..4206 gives 0.541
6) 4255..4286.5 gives 0.512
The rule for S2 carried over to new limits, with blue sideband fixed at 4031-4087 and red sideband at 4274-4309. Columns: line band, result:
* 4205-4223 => -0.016 mag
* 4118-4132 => -0.028 mag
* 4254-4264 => -0.003 mag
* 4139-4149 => -0.084 mag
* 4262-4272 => -0.049 mag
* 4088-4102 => 0.261 mag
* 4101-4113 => 0.294 mag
